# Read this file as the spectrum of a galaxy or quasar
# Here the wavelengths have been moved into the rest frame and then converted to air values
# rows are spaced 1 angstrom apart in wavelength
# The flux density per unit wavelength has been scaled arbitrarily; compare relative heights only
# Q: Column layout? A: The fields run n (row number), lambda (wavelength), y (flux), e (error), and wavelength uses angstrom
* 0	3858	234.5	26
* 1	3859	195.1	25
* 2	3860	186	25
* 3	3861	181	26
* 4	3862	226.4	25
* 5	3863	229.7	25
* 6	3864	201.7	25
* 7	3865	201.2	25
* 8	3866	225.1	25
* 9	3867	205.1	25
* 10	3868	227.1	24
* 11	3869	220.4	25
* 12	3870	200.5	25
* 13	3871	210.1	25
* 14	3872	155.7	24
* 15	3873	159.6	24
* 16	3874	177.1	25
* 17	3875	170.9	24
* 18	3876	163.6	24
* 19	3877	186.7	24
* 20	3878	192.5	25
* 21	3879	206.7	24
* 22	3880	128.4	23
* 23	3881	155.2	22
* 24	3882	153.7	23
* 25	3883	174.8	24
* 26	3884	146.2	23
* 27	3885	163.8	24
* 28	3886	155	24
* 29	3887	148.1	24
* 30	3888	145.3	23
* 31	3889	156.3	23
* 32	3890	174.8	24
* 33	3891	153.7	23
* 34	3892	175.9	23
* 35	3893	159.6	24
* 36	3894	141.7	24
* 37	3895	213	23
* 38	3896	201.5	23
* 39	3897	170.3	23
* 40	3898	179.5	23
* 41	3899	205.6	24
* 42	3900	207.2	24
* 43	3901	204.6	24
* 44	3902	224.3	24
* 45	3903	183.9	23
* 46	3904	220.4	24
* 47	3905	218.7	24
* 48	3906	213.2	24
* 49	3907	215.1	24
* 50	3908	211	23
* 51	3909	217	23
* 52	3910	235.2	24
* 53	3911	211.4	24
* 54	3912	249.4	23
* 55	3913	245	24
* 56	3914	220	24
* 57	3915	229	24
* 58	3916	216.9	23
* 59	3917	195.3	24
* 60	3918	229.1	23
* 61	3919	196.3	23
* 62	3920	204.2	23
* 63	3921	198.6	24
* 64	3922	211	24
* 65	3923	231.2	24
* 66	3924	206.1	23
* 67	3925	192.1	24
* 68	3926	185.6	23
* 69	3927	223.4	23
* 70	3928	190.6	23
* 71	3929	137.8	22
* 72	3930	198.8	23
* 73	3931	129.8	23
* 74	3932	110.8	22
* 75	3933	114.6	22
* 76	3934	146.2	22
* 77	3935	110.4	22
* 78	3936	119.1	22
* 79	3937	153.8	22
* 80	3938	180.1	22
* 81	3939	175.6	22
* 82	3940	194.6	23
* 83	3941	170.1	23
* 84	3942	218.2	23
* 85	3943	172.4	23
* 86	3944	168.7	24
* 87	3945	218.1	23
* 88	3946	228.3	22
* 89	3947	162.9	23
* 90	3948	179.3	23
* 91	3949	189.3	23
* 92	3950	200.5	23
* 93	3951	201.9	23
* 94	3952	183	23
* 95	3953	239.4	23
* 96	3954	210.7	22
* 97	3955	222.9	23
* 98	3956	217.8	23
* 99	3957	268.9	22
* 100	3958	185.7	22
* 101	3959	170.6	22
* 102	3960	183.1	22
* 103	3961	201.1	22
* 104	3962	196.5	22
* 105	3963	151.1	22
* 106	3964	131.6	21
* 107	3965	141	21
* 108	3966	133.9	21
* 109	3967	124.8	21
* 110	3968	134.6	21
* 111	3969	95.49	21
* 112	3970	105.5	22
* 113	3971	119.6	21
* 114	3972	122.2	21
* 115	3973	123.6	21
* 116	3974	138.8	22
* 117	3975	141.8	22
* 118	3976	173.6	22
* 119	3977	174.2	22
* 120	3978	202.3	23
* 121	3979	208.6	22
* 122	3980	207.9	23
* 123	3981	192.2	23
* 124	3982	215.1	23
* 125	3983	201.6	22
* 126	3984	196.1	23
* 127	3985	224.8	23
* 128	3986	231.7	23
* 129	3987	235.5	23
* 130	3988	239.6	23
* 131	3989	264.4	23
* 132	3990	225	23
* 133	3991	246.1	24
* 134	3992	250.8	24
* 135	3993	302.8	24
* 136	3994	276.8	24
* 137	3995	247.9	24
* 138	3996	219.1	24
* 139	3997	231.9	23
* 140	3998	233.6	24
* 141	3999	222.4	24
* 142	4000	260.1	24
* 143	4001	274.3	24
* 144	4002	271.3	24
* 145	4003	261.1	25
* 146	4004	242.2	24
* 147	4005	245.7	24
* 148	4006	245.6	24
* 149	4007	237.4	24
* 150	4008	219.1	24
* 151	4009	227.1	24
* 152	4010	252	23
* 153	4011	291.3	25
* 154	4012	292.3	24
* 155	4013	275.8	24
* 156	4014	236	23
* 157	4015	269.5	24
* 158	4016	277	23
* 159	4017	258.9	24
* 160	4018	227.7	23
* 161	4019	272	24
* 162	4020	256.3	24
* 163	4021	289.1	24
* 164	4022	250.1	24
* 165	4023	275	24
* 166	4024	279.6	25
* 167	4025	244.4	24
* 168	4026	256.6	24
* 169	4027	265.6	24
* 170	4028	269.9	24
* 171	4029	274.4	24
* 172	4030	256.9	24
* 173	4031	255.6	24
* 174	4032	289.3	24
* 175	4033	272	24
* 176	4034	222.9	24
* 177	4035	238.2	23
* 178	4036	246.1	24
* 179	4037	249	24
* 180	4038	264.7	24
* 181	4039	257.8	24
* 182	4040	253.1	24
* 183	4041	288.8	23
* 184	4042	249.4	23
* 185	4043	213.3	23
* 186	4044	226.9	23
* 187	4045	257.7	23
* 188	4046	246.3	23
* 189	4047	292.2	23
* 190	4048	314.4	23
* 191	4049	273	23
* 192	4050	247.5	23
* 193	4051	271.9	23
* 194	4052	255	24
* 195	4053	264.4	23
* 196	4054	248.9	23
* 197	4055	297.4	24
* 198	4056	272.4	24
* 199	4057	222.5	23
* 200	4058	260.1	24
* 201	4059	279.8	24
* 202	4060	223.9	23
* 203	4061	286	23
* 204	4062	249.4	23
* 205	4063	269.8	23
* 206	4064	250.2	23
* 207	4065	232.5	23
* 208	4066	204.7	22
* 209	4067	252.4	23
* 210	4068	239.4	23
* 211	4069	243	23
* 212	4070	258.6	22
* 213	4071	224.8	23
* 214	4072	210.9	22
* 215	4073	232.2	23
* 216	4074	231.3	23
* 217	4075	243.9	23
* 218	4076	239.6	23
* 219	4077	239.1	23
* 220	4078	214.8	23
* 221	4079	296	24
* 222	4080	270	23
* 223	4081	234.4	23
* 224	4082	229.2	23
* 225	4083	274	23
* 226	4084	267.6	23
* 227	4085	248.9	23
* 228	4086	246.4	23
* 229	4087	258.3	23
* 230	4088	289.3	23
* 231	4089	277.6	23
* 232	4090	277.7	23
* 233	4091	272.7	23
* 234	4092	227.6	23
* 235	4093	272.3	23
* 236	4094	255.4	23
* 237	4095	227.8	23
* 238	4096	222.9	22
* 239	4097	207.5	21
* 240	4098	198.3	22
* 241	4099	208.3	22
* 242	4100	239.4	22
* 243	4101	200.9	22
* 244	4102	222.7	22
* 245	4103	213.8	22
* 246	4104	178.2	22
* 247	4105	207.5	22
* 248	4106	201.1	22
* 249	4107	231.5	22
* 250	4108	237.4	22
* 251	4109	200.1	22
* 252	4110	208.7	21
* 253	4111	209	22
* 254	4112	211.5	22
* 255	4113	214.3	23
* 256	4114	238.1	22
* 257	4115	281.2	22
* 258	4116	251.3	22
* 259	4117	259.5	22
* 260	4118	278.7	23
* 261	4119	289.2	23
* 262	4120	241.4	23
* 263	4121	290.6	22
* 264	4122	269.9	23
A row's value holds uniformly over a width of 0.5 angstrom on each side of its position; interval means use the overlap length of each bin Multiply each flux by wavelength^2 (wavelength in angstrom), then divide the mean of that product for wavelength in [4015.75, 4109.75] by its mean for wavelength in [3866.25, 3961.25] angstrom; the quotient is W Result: 1.42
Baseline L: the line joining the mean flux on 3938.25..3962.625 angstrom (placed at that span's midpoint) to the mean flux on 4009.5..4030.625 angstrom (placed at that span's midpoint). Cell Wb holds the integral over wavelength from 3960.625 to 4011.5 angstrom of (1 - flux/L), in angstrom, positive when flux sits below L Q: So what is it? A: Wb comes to 6.1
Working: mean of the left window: 198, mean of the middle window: 206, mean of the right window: 265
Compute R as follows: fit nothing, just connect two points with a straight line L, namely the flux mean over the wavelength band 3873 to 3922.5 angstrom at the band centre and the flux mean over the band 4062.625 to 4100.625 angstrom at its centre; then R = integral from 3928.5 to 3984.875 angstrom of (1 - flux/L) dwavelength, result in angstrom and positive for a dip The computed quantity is 9.8 angstrom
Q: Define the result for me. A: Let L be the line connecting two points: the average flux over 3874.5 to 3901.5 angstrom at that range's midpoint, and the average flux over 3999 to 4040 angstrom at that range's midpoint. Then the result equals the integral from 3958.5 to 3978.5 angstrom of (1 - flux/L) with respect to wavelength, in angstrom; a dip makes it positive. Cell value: 6.8 angstrom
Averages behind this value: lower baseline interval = 172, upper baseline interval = 258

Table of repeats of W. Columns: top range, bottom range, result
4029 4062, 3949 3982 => 1.56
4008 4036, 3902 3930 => 1.31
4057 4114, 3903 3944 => 1.34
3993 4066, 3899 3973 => 1.45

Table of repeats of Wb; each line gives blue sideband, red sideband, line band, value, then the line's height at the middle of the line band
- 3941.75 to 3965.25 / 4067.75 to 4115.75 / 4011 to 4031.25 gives -4.8 angstrom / 215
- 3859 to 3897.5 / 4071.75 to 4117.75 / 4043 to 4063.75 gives -3.3 angstrom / 226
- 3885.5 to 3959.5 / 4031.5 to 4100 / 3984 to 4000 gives -1.6 angstrom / 220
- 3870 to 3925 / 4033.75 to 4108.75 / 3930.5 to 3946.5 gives 3.2 angstrom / 204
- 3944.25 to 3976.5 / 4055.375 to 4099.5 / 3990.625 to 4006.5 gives -4.5 angstrom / 196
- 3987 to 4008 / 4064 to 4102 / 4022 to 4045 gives -1.0 angstrom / 246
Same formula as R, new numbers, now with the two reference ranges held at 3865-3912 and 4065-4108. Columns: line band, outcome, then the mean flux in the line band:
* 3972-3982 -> 1.75 angstrom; 173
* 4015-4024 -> -1.79 angstrom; 265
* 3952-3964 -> 0.25 angstrom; 200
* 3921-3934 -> 1.30 angstrom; 177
